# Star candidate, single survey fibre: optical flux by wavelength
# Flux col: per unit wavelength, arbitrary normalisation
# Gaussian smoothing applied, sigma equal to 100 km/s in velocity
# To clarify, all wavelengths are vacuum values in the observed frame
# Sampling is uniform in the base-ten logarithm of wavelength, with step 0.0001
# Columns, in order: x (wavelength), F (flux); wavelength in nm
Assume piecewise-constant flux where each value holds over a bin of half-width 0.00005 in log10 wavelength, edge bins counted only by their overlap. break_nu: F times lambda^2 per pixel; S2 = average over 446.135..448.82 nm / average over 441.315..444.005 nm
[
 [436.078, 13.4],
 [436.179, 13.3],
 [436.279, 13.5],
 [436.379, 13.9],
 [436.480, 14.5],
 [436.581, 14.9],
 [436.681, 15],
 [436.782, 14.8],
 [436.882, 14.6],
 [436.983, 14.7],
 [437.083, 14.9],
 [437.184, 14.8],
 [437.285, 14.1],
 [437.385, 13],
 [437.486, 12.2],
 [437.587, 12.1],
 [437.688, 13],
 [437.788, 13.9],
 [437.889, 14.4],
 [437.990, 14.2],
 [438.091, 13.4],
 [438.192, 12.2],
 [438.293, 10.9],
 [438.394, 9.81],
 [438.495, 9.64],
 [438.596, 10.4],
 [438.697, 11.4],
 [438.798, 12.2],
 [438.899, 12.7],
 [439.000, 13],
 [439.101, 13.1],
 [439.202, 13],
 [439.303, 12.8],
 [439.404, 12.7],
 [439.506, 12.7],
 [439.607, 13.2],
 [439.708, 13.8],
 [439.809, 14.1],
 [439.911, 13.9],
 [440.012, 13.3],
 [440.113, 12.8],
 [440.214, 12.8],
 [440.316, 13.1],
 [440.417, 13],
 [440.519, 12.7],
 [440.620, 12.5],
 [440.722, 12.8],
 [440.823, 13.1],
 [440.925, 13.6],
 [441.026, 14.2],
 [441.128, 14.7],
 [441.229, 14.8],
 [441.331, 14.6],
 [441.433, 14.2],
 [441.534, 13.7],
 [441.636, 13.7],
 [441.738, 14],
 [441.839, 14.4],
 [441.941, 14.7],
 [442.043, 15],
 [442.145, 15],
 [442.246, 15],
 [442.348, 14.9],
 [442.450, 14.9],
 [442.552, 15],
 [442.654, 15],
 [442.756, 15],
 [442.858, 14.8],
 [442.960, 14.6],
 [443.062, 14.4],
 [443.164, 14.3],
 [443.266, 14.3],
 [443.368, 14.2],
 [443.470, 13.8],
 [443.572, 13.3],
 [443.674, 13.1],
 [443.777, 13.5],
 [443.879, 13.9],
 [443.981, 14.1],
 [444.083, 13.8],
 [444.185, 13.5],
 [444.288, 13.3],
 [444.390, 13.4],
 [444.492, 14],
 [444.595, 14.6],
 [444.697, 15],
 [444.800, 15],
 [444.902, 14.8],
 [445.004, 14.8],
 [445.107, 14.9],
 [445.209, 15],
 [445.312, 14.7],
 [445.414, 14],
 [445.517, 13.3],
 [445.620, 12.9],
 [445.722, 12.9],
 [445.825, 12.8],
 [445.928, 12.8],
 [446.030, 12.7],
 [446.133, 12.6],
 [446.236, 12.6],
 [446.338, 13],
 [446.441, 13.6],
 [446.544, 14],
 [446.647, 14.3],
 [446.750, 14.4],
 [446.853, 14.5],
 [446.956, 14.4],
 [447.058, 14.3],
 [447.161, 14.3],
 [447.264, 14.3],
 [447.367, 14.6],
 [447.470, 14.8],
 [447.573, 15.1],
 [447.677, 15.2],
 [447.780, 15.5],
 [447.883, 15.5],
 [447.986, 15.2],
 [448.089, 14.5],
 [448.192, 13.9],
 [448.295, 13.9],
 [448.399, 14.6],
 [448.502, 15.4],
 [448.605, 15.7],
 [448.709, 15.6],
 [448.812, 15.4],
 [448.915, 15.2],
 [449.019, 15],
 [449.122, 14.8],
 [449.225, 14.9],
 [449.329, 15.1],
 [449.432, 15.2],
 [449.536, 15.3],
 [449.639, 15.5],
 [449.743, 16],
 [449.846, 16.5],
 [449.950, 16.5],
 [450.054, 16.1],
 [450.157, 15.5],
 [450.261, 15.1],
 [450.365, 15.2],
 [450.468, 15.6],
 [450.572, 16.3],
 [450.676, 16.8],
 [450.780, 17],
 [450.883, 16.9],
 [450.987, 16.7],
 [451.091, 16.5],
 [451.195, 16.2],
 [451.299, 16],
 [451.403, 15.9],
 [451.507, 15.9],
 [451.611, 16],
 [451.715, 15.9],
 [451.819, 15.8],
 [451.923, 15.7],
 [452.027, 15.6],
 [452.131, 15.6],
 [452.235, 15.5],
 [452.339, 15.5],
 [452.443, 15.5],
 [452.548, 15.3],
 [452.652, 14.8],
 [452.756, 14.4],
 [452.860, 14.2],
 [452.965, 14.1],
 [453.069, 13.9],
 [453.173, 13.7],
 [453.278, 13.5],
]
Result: 1.03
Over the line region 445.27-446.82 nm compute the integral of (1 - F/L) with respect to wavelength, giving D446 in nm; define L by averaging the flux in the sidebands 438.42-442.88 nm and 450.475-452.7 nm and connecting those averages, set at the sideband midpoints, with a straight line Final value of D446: 0.142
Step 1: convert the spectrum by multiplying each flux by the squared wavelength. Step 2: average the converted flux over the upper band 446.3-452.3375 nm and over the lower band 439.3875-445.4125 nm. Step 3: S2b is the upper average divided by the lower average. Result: 1.13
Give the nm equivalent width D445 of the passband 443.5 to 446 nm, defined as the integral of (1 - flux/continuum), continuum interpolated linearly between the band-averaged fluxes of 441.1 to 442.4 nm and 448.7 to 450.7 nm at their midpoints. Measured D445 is 0.17 nm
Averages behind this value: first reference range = 14.5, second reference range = 15.6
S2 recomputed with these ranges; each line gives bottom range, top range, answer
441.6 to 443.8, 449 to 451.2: 1.14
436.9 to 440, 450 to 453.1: 1.29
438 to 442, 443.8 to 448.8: 1.12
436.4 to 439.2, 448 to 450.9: 1.24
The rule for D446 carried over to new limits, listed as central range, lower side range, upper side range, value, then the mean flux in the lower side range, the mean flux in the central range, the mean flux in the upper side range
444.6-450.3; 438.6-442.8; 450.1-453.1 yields 0.108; 13.6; 14.6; 15.6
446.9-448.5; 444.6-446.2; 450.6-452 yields 0.012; 13.9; 14.7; 16.2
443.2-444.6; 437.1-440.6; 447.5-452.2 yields 0.032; 12.8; 13.7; 15.6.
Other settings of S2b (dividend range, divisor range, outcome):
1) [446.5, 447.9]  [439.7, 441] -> 1.14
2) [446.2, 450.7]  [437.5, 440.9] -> 1.23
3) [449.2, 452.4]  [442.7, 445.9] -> 1.16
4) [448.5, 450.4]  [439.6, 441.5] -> 1.19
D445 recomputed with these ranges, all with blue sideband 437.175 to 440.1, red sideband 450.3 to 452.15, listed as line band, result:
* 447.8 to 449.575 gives 0.05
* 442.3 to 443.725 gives -0.05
